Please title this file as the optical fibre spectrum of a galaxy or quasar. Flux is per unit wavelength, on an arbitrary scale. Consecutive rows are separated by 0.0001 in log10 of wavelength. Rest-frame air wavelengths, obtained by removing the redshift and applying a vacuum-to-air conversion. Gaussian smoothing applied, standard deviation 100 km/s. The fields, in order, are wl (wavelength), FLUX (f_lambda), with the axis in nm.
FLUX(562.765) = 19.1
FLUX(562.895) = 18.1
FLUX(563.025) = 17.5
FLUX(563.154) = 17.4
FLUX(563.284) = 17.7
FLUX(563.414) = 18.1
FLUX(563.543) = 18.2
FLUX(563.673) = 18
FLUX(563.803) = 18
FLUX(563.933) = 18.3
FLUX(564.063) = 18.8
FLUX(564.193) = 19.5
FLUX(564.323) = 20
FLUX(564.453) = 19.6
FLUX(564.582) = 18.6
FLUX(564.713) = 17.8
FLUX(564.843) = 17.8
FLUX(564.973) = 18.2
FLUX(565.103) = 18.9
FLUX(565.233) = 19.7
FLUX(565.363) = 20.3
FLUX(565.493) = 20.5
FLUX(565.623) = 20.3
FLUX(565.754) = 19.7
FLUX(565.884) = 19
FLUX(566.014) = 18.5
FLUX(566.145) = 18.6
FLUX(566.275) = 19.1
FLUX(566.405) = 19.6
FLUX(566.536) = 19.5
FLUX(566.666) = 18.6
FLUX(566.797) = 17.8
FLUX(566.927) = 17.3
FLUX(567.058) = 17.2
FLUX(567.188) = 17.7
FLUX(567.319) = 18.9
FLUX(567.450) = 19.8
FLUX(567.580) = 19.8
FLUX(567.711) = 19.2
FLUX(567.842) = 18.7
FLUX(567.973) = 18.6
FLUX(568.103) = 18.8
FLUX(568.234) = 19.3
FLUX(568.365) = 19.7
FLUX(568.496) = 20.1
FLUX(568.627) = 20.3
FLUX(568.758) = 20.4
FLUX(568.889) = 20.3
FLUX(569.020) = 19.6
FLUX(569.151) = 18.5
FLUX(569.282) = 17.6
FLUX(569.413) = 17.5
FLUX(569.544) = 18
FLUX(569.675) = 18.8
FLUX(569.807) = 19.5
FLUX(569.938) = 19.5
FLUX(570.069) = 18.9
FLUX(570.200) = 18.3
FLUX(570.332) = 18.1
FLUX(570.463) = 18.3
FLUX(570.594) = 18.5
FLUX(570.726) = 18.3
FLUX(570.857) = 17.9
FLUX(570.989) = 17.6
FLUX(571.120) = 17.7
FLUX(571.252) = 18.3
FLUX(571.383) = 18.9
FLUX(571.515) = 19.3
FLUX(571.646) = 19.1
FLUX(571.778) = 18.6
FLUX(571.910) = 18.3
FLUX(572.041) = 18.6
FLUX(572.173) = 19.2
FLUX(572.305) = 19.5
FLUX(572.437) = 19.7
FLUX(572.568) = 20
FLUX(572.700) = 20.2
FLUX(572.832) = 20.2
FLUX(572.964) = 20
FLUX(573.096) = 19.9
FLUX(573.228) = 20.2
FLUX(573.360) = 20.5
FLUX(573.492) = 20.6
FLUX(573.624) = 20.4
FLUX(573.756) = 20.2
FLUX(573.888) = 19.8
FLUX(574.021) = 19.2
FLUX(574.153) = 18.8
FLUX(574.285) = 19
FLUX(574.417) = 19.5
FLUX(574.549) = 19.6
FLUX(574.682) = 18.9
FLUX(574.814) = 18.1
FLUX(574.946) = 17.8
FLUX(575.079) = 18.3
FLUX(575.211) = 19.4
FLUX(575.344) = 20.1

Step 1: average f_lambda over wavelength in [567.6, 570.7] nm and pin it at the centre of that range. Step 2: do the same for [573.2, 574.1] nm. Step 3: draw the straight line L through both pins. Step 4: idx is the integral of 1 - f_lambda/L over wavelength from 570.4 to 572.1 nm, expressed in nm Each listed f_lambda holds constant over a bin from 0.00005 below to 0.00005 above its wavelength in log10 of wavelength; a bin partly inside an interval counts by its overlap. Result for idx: 0.095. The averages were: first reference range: 19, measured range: 18.4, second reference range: 20.1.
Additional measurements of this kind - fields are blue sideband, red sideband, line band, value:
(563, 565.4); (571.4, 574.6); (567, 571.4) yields 0.082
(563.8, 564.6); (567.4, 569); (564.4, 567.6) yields 0.068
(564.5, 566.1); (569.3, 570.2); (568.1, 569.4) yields -0.047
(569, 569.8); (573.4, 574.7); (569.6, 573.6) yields -0.029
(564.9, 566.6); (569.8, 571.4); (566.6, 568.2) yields 0.041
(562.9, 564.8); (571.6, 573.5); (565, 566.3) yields -0.056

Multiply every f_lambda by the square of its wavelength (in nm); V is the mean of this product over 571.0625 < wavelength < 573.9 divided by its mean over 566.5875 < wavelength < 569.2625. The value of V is 1.0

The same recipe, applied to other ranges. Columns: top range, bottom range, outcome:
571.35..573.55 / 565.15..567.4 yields 1.06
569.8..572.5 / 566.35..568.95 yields 0.99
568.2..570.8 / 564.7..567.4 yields 1.02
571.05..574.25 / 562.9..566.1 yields 1.07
